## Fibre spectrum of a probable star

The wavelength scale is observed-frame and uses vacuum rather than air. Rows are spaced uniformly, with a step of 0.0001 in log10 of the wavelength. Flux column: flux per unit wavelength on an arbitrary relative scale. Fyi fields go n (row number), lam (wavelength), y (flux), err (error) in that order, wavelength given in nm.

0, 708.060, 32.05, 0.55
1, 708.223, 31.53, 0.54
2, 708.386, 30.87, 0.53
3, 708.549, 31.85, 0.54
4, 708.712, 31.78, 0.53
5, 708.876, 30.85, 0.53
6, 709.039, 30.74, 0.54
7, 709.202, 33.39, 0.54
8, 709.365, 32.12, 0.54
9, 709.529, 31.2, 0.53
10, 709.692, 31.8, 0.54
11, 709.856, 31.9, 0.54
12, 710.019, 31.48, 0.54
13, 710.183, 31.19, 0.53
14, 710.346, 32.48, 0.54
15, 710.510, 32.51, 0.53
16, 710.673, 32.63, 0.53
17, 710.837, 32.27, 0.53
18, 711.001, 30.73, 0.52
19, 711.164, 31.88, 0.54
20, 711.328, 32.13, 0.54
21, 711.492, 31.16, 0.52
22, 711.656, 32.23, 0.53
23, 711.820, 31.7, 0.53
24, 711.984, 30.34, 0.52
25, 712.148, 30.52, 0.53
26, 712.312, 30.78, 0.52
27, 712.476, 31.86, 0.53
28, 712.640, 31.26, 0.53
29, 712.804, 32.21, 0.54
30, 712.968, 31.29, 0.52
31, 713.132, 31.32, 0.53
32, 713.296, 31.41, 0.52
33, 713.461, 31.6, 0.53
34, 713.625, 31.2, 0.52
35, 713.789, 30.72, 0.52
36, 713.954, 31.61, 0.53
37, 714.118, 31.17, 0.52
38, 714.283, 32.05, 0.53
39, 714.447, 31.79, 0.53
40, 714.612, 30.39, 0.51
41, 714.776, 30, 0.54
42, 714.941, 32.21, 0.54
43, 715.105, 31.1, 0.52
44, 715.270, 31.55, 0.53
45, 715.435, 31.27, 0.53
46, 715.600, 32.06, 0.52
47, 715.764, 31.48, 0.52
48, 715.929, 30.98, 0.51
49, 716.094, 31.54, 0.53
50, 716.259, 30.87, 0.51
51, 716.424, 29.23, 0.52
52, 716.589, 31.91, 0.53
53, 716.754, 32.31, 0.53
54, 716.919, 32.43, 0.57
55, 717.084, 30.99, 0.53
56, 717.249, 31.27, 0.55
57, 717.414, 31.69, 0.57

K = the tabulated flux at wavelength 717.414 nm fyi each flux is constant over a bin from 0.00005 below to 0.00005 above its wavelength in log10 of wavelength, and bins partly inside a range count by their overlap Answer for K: 31.69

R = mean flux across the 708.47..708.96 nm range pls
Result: 31.5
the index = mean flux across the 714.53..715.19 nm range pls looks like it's 31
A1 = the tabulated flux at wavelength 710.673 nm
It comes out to 32.63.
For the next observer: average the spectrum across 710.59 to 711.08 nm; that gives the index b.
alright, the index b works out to 31.9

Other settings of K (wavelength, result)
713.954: 31.61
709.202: 33.39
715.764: 31.48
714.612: 30.39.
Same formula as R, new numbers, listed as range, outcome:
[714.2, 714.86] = 31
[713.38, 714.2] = 31.3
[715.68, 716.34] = 31.2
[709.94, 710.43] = 31.7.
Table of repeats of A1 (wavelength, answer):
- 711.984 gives 30.34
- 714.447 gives 31.79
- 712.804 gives 32.21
